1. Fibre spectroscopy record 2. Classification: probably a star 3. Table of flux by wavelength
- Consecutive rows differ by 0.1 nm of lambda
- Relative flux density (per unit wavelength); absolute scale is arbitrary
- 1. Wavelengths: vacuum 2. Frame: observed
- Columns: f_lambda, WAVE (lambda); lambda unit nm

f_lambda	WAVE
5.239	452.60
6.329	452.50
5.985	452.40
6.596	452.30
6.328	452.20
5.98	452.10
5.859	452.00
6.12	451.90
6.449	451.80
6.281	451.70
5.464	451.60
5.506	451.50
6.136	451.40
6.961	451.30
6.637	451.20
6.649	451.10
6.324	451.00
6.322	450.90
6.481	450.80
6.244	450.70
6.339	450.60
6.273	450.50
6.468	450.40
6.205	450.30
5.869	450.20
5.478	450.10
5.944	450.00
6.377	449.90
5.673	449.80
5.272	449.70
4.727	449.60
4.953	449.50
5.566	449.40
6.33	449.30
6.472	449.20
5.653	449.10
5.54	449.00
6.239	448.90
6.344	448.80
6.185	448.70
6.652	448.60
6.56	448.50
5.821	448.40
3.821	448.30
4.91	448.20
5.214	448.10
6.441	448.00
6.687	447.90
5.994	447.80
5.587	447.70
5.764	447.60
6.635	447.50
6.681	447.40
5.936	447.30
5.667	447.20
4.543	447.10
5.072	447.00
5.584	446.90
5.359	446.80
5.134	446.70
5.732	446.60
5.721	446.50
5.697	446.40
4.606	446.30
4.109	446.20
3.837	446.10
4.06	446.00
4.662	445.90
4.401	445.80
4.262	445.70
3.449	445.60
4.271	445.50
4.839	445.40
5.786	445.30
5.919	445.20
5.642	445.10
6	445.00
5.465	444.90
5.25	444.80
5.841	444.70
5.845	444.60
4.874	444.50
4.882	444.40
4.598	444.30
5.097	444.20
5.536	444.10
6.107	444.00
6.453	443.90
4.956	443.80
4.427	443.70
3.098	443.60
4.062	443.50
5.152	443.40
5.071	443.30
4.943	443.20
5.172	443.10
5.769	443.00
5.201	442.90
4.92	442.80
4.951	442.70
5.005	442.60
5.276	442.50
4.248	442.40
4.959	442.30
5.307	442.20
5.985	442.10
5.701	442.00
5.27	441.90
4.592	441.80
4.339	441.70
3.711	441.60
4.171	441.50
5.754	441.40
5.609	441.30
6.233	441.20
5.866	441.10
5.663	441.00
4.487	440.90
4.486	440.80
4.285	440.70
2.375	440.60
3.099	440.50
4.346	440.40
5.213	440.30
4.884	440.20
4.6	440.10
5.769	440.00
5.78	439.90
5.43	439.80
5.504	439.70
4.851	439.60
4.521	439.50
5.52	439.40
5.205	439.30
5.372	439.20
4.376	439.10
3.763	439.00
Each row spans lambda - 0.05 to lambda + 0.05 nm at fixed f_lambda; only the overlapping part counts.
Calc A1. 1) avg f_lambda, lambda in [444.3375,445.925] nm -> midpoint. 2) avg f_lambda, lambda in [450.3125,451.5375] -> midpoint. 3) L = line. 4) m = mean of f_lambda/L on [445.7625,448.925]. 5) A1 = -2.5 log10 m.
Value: 0.02 mag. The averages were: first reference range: 5.09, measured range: 5.49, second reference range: 6.37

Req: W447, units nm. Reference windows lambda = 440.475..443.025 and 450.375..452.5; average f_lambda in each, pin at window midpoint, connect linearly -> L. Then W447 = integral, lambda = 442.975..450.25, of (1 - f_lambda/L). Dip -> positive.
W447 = 0.276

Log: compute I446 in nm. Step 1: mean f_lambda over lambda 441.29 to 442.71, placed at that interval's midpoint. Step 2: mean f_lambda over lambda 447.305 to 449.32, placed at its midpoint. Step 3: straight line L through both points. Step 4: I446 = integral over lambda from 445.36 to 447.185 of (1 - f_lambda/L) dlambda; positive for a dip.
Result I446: 0.29 nm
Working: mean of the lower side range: 4.98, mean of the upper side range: 5.97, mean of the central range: 4.76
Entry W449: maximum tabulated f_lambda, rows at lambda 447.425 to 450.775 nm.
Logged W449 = 6.687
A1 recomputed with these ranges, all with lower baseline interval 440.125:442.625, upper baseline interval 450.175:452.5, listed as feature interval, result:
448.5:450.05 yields 0.01 mag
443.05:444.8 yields 0.03 mag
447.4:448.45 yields 0.00 mag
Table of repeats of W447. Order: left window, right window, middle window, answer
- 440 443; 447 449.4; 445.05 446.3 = 0.20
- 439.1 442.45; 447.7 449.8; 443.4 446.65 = 0.23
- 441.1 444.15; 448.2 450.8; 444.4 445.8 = 0.06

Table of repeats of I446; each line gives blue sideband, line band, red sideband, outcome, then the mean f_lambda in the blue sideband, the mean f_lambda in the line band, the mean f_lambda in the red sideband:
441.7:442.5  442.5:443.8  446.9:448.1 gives 0.10 nm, 5.11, 4.84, 5.87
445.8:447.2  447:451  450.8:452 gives -0.21 nm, 4.94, 5.89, 6.25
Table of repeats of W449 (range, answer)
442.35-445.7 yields 6.453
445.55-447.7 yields 6.681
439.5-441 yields 5.78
